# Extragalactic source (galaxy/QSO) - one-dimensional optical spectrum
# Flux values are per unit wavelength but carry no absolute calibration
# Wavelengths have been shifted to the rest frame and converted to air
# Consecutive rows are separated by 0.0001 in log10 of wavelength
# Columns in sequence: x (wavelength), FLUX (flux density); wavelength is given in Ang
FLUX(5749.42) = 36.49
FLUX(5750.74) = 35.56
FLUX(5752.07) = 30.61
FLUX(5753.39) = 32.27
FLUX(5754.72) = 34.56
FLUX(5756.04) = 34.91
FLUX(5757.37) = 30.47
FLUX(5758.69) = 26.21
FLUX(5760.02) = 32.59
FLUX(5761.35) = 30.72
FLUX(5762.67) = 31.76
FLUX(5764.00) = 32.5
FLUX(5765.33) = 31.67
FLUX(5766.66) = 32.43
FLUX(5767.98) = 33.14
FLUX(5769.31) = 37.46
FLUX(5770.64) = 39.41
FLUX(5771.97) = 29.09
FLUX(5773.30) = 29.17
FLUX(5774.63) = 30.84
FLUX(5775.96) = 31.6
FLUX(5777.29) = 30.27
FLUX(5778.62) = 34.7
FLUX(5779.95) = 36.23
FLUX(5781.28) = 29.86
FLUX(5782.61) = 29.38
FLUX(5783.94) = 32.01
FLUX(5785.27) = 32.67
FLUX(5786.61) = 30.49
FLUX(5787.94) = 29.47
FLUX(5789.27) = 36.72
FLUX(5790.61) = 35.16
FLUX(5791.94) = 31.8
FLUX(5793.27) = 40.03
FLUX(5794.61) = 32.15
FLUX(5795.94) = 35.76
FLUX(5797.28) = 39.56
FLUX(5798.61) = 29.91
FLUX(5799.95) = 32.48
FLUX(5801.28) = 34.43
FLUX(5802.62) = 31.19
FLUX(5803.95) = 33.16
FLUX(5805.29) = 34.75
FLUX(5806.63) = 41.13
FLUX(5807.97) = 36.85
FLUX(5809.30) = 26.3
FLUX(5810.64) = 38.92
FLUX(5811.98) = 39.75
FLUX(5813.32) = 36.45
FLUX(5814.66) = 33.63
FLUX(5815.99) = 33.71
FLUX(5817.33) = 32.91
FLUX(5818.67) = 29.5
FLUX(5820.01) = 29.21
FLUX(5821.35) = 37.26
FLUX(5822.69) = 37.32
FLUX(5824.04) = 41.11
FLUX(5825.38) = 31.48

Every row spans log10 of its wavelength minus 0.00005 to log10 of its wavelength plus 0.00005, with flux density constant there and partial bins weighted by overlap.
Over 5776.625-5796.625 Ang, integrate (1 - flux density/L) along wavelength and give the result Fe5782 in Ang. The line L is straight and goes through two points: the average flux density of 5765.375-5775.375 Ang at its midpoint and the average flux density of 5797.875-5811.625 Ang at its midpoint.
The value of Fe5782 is 0.2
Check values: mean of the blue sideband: 33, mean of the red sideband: 34.1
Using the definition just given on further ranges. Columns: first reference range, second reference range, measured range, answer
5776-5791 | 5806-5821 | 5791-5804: -0.31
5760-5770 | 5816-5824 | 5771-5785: 0.65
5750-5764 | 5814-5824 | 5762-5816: -1.05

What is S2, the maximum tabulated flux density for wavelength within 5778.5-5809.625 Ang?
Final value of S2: 41.13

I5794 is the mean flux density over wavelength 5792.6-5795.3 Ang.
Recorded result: 36.1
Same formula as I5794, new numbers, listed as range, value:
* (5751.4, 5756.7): 33.1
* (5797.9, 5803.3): 32.1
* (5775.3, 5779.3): 32.2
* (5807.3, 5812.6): 35.4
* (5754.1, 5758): 33.3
